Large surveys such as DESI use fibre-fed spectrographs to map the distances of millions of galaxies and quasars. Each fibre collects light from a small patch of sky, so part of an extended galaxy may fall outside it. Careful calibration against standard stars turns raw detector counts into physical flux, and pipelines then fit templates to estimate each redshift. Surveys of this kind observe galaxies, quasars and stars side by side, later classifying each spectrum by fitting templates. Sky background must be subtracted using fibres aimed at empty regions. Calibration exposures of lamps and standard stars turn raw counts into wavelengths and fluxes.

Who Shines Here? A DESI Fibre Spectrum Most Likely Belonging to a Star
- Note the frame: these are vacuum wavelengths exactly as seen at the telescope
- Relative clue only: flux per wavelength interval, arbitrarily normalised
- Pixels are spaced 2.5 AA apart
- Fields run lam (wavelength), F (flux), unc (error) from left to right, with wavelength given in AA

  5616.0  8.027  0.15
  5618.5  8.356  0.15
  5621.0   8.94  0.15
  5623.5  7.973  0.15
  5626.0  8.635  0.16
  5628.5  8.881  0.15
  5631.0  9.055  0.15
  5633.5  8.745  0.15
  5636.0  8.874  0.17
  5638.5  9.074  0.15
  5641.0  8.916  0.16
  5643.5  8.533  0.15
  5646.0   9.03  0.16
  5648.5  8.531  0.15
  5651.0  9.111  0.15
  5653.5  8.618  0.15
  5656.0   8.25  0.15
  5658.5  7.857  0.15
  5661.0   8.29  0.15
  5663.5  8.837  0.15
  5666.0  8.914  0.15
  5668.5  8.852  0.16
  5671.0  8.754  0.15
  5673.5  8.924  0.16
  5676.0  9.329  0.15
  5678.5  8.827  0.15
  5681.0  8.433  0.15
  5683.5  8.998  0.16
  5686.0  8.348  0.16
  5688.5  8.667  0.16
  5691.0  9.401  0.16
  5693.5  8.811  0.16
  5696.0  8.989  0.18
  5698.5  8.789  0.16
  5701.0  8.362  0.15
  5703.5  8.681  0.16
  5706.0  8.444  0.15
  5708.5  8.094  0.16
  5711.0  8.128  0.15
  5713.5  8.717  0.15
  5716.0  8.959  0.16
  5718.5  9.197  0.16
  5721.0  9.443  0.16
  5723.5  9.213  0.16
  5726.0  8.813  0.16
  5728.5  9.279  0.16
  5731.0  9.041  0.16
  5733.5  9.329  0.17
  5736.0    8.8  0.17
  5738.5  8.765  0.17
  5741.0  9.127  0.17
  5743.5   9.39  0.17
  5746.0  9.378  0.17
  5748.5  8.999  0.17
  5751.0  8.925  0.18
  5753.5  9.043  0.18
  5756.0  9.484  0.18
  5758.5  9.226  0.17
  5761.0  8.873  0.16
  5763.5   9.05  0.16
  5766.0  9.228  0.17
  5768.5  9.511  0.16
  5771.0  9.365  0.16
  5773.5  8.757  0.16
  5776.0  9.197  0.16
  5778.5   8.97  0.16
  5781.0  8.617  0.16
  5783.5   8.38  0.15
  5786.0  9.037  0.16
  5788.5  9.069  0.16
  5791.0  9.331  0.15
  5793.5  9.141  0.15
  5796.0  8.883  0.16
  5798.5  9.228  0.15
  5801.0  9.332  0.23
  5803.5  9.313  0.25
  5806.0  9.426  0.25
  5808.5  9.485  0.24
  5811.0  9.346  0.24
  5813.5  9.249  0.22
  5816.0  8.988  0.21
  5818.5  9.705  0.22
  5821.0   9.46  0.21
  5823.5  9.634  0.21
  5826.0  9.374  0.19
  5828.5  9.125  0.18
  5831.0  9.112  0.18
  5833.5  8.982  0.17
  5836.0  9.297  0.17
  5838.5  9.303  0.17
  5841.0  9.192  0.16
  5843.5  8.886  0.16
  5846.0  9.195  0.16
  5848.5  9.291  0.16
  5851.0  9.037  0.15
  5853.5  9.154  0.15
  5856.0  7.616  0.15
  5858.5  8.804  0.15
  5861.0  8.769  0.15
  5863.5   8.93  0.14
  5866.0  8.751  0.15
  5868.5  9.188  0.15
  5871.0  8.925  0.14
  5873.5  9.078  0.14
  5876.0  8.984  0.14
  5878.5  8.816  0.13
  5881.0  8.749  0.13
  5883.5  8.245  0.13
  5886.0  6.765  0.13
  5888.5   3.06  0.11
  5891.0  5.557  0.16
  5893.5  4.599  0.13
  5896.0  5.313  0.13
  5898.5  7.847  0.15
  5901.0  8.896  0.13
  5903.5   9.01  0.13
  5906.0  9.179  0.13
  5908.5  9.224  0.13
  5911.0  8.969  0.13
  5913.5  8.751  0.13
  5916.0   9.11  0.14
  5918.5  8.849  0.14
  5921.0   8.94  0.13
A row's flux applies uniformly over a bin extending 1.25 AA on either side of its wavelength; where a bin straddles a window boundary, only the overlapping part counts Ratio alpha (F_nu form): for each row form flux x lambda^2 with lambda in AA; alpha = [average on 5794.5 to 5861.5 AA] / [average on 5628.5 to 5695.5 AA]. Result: 1.1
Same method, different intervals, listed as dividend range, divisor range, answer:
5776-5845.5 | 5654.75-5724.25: 1.10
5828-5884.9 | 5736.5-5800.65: 1.01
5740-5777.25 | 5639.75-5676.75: 1.09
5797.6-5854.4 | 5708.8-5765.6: 1.06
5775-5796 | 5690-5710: 1.06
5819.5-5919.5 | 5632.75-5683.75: 1.04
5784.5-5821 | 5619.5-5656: 1.12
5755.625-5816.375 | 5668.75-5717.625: 1.08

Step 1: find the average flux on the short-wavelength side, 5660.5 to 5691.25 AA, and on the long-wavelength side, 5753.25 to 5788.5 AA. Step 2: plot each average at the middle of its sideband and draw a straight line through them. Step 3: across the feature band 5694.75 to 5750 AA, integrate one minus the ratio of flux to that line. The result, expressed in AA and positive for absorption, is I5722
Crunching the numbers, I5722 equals 0.1 AA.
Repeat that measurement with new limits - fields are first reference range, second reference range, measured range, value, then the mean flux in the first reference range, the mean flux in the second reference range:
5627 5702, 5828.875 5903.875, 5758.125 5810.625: -4.1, 8.77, 8.25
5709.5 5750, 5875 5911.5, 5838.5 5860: -2.7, 9.03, 7.51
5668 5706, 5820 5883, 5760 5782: -0.4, 8.8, 9.02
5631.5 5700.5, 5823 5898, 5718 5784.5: -4.1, 8.77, 8.31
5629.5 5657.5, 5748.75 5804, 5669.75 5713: 0.9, 8.79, 9.08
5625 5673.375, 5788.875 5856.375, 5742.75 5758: -0.3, 8.73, 9.21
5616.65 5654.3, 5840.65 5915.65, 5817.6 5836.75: -2.3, 8.74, 8.23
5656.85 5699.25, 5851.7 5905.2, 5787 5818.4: -4.0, 8.76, 7.88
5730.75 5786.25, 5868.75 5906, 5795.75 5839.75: -5.0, 9.07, 7.52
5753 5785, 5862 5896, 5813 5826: -1.6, 9.05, 7.59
